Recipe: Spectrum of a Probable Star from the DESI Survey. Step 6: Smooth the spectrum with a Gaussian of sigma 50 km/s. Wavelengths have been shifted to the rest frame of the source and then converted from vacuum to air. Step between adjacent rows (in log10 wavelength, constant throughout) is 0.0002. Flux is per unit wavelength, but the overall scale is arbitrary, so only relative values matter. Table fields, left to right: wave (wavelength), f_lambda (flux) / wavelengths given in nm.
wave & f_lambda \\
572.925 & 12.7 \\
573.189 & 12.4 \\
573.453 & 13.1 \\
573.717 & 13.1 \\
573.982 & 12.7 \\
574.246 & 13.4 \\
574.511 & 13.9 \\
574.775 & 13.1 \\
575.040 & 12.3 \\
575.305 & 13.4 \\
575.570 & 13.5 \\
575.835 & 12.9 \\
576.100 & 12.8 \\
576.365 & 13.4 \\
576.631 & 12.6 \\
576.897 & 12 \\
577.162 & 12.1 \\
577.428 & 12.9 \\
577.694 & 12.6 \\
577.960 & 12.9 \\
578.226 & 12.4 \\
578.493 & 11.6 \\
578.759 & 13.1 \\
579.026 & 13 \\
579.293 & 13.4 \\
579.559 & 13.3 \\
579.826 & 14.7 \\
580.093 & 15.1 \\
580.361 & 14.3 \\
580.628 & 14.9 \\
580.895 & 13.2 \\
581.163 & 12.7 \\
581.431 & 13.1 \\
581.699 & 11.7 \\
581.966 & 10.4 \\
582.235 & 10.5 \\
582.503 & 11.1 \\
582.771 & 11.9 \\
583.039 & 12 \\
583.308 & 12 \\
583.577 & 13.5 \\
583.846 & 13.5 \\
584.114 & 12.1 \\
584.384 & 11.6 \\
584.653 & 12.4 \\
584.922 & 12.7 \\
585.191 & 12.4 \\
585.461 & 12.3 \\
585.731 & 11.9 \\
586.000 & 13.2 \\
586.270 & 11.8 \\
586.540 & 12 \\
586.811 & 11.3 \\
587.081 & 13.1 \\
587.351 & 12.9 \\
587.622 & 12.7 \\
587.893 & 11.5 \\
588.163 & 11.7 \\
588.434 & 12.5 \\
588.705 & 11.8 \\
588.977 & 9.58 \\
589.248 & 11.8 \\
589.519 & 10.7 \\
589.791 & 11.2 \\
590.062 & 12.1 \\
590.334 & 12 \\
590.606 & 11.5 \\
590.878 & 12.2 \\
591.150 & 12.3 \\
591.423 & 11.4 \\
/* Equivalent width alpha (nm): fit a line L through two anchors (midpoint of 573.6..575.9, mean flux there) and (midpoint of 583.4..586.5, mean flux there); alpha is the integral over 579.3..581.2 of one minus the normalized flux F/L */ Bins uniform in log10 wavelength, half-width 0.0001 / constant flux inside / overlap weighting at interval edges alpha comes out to -0.189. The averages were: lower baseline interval 13.1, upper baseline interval 12.5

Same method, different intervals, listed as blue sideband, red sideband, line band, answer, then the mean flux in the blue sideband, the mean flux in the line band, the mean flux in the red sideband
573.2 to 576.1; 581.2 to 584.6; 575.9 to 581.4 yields -0.27 nm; 13.1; 13.1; 12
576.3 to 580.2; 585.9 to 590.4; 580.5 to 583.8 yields 0.07 nm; 13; 12.3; 11.9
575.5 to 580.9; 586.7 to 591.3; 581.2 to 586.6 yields 0.14 nm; 13.2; 12.1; 11.8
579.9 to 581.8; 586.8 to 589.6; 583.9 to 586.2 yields 0.04 nm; 13.6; 12.4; 11.8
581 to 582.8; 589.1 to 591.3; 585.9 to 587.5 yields -0.09 nm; 11.6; 12.4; 11.7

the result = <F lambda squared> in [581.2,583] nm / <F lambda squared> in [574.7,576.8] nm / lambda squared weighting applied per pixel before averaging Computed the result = 0.91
